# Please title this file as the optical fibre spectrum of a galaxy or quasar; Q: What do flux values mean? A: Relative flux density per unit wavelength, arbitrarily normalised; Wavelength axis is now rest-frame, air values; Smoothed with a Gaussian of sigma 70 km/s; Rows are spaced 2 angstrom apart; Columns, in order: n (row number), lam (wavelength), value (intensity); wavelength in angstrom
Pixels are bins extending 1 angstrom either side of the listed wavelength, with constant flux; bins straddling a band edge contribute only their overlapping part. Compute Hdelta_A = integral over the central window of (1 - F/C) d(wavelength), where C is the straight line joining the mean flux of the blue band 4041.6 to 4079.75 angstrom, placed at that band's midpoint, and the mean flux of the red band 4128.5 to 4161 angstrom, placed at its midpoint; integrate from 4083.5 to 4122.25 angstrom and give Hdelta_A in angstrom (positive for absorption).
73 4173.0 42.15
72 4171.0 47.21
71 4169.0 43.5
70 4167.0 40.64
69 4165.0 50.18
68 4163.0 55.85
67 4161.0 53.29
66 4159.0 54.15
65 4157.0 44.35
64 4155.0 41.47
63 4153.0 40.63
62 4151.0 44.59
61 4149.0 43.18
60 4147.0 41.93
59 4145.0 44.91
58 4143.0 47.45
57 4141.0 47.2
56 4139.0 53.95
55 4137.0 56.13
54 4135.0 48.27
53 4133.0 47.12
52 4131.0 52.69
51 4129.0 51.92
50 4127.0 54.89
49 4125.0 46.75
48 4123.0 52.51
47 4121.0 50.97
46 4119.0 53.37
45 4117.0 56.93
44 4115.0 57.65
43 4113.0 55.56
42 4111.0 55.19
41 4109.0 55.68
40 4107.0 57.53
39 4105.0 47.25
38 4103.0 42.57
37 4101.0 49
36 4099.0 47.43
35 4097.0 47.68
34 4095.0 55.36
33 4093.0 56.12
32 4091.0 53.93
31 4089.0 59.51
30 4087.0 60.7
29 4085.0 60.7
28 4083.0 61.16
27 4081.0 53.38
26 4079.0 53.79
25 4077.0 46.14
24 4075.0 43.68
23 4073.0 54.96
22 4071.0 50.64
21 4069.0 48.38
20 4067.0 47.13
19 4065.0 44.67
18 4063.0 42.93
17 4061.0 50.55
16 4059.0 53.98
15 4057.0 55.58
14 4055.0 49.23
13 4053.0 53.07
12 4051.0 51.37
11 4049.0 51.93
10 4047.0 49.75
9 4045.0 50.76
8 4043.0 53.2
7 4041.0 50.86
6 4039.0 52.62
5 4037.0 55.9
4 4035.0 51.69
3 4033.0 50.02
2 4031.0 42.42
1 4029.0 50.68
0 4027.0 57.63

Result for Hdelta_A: -4.0 angstrom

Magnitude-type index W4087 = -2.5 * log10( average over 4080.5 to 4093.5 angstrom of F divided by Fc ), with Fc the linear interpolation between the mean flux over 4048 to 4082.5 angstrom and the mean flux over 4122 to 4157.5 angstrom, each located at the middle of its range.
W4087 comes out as -0.17 mag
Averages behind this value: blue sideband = 50.2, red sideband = 47.8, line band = 58.2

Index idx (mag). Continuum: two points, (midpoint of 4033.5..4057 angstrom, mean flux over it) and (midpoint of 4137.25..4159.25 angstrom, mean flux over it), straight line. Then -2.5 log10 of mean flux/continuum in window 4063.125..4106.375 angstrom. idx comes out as -0.041 mag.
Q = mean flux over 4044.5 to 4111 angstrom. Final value 51.8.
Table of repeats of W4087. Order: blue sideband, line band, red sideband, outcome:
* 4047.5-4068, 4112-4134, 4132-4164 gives -0.09 mag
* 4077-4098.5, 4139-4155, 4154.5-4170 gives 0.11 mag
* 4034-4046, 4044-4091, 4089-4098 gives 0.03 mag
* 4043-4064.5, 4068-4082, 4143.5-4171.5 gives -0.01 mag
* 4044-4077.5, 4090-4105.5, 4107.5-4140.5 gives 0.04 mag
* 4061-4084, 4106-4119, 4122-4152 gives -0.14 mag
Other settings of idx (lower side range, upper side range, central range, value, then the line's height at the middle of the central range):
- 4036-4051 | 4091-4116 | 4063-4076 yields 0.095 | 52.2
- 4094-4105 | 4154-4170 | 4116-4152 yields -0.036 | 48.1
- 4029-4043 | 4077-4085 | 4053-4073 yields 0.081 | 53.6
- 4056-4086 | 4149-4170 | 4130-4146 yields -0.043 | 47.8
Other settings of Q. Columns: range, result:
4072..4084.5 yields 52.5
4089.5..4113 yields 51.9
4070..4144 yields 52.6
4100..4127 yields 52.5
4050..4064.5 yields 50.7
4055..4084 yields 50.5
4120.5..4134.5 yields 50.9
